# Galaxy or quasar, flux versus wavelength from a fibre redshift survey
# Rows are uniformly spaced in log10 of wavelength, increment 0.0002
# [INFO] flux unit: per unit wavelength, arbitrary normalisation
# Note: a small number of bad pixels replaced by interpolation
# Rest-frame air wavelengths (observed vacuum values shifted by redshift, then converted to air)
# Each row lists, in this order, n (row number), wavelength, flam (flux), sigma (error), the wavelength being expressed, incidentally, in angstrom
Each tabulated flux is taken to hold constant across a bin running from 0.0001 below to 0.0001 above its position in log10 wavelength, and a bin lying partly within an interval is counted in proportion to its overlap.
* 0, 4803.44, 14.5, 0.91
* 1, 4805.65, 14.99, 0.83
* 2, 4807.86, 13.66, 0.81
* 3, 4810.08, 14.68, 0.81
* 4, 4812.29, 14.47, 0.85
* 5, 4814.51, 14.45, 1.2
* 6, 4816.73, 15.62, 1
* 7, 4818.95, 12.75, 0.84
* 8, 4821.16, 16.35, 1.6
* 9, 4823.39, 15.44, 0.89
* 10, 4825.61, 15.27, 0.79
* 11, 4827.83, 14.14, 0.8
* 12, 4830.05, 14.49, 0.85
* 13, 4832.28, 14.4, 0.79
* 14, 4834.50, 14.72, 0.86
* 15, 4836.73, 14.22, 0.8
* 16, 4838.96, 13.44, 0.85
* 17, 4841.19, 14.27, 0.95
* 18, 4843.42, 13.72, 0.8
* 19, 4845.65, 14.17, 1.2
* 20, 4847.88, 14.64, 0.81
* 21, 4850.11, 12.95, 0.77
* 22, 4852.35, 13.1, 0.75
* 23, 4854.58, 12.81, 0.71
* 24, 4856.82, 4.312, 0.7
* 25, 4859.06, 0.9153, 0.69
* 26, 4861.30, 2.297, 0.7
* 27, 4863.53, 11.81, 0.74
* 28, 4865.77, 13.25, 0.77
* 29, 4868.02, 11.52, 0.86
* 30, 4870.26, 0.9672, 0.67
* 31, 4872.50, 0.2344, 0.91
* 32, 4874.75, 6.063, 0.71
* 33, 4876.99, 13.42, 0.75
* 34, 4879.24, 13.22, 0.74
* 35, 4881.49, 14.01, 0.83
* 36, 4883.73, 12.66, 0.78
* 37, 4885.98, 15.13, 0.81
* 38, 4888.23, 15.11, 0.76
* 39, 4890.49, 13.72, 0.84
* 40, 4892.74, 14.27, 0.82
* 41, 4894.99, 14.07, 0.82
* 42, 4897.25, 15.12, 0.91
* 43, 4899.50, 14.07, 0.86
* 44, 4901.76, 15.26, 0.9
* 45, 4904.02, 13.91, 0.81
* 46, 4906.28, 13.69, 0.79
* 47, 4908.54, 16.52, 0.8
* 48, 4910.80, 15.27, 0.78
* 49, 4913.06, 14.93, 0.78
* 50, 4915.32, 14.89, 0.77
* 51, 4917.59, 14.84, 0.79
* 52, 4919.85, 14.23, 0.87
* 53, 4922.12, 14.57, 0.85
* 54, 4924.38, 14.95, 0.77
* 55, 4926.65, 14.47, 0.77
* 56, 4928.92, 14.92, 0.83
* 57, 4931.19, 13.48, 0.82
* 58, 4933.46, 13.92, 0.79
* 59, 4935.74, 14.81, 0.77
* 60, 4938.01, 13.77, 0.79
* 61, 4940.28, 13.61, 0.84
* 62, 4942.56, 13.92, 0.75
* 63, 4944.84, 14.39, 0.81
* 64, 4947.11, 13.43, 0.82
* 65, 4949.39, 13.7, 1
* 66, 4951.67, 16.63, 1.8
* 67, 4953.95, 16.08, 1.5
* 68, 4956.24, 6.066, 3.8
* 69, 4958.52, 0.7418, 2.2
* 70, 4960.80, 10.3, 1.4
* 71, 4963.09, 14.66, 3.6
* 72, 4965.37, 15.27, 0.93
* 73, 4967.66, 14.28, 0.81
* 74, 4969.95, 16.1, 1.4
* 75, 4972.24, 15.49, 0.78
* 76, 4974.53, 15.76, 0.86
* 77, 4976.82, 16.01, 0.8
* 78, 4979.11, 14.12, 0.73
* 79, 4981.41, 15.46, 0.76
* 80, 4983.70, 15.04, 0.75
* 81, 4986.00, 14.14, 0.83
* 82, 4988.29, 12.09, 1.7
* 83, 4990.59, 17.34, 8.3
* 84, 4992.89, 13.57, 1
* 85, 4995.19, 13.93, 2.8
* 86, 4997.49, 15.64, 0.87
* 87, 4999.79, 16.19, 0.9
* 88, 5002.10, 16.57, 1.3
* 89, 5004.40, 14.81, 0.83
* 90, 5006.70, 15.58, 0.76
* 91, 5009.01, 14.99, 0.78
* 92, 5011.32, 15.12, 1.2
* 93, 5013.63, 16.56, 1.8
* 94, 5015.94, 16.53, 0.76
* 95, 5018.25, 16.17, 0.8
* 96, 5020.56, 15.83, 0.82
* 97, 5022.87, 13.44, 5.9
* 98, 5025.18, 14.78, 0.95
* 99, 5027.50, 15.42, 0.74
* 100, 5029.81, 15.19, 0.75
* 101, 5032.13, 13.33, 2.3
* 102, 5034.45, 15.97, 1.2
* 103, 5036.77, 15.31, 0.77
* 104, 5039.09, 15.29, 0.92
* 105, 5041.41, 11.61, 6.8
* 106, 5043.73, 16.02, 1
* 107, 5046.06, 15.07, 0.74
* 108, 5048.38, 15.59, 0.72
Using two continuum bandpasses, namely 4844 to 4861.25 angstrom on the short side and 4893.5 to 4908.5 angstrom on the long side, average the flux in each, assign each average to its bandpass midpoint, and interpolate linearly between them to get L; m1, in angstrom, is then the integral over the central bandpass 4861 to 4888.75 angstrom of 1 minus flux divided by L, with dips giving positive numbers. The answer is 4.8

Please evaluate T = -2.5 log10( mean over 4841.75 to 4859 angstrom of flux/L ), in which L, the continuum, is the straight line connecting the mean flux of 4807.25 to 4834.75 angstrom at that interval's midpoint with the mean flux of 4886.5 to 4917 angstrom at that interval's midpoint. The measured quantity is 0.25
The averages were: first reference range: 14.7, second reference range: 14.7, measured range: 11.6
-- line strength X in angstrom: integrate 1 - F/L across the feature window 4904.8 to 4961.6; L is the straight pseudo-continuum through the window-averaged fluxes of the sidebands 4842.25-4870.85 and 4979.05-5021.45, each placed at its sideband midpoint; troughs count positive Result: -4.0 angstrom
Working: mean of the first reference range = 9.89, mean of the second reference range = 15.3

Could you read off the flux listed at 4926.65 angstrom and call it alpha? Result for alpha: 14.47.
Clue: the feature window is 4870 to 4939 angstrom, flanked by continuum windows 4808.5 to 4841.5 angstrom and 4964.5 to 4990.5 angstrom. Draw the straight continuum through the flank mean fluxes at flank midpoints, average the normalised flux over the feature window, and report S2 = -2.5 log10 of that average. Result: 0.11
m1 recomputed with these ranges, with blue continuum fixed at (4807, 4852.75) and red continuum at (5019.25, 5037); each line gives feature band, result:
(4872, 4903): 3.5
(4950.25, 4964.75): 3.7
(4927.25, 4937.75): 0.3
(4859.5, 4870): 4.4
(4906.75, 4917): -0.5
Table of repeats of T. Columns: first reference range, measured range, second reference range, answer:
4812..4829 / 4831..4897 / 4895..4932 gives 0.28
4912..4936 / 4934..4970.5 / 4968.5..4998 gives 0.14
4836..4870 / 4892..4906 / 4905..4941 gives -0.09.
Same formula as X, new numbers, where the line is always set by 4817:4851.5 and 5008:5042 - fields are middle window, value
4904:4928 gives -0.2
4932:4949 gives 0.9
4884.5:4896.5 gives 0.1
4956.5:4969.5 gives 3.4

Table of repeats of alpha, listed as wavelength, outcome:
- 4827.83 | 14.14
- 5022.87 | 13.44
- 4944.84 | 14.39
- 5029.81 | 15.19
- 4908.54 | 16.52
